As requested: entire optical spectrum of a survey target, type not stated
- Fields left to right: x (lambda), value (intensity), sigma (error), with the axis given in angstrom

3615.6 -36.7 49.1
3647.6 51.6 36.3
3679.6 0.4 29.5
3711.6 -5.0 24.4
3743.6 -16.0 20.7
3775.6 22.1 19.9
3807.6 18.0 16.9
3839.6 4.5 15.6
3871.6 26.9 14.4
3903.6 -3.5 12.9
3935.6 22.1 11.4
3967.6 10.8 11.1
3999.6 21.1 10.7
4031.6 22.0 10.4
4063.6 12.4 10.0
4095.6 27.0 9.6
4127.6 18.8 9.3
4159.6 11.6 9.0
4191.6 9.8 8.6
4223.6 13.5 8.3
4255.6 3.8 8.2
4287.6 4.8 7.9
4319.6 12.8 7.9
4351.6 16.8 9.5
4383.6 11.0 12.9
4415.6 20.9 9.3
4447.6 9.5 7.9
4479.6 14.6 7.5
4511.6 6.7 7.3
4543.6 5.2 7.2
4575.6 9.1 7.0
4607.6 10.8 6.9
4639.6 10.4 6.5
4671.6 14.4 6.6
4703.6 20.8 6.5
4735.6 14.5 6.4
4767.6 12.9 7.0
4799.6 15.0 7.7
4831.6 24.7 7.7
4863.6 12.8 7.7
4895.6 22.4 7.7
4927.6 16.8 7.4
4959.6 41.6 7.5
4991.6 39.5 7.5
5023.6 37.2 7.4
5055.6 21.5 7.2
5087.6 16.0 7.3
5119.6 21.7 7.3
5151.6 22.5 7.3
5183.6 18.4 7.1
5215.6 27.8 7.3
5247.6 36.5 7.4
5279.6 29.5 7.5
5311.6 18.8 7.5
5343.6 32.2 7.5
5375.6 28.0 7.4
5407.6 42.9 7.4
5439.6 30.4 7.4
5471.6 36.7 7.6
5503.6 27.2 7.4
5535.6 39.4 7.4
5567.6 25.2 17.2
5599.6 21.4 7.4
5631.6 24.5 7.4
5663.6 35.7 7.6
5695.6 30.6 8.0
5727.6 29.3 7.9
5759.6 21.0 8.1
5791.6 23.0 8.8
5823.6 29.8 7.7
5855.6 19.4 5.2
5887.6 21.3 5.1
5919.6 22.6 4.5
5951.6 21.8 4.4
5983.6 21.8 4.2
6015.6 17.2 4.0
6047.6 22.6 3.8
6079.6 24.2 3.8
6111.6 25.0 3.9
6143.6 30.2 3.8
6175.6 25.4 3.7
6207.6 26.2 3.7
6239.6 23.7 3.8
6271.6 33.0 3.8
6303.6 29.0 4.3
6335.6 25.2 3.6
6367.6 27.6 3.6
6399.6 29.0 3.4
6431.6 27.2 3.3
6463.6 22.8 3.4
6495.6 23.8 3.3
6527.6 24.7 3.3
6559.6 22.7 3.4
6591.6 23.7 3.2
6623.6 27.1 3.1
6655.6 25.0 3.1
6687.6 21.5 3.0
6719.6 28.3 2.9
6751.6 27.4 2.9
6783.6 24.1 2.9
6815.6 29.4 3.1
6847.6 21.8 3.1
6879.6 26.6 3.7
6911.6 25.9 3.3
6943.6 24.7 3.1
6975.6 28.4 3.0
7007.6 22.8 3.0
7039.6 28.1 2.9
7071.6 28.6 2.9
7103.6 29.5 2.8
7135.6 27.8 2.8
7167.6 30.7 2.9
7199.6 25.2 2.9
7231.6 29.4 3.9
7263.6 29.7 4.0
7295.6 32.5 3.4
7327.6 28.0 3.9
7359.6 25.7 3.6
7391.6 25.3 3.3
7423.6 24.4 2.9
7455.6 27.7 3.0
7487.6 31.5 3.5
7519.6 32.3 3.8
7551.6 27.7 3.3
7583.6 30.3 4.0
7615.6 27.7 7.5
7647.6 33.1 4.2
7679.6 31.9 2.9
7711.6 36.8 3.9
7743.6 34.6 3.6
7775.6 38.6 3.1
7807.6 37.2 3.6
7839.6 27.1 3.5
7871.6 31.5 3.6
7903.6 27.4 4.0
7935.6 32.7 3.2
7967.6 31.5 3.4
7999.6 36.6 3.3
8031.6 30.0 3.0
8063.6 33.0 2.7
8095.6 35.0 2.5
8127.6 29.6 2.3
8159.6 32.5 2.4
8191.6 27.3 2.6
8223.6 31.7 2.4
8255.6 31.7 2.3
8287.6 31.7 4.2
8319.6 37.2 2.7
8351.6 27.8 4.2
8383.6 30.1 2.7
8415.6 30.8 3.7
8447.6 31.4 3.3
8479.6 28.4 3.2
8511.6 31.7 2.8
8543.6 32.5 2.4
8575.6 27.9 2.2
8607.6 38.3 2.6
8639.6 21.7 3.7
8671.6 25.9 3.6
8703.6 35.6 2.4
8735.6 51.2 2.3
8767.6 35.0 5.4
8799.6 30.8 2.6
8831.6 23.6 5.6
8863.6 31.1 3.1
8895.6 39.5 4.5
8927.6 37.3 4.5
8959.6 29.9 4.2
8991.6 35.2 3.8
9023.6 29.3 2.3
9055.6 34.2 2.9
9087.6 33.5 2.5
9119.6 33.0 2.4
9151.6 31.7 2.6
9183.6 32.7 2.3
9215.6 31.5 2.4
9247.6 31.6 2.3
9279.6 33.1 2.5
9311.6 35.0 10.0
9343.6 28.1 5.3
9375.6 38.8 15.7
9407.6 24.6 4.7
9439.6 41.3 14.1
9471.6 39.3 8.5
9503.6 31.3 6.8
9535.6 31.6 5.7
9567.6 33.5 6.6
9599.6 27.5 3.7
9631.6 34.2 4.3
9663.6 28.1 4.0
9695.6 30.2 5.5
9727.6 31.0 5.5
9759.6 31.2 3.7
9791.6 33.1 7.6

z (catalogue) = 0.329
